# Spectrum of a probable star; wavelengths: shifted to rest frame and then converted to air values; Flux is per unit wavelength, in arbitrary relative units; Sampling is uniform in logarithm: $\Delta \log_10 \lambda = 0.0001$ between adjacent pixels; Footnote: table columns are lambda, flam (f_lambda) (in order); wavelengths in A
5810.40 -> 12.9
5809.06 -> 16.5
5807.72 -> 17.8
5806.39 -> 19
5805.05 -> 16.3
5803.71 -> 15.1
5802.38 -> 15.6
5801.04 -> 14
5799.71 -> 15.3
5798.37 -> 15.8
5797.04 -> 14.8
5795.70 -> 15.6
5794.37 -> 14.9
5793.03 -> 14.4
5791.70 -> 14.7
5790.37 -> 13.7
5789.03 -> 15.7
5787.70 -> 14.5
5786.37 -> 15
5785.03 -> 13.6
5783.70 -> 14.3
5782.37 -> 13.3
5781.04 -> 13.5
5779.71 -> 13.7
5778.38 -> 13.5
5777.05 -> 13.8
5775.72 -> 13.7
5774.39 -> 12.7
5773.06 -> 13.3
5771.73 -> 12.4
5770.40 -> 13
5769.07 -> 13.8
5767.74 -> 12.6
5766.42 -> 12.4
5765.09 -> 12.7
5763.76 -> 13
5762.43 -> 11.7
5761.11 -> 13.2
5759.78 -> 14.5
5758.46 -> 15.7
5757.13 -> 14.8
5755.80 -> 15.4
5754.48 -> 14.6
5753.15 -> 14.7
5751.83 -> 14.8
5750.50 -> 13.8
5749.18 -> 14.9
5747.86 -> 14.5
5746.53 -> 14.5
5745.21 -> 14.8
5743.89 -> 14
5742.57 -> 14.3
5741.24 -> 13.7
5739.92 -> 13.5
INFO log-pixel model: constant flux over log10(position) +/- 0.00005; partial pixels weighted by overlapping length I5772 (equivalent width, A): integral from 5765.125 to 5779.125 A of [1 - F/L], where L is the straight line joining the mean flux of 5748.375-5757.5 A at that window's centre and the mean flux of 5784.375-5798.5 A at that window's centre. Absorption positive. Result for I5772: 1.5 A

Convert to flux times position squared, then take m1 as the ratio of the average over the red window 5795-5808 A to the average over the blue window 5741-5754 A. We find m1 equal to 1.12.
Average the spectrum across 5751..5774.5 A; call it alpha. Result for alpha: 13.6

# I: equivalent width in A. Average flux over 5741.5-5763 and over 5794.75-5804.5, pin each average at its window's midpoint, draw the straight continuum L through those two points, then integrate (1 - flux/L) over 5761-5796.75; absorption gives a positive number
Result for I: 2.8 A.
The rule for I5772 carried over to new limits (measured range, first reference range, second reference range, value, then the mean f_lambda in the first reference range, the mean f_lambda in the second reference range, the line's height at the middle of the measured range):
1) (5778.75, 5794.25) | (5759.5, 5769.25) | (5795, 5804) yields 0.12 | 12.9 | 15.2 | 14.3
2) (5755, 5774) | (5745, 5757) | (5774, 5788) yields 1.09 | 14.7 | 13.8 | 14.3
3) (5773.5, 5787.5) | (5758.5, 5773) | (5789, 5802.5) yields 0.24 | 13.1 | 14.9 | 14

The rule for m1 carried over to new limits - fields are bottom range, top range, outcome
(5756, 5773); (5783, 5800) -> 1.12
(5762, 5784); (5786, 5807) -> 1.17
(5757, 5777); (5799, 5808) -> 1.23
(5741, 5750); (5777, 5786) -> 0.96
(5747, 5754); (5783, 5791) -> 1.01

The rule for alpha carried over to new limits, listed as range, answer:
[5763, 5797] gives 13.8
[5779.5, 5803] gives 14.6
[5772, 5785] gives 13.5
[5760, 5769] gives 12.8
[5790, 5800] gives 14.9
